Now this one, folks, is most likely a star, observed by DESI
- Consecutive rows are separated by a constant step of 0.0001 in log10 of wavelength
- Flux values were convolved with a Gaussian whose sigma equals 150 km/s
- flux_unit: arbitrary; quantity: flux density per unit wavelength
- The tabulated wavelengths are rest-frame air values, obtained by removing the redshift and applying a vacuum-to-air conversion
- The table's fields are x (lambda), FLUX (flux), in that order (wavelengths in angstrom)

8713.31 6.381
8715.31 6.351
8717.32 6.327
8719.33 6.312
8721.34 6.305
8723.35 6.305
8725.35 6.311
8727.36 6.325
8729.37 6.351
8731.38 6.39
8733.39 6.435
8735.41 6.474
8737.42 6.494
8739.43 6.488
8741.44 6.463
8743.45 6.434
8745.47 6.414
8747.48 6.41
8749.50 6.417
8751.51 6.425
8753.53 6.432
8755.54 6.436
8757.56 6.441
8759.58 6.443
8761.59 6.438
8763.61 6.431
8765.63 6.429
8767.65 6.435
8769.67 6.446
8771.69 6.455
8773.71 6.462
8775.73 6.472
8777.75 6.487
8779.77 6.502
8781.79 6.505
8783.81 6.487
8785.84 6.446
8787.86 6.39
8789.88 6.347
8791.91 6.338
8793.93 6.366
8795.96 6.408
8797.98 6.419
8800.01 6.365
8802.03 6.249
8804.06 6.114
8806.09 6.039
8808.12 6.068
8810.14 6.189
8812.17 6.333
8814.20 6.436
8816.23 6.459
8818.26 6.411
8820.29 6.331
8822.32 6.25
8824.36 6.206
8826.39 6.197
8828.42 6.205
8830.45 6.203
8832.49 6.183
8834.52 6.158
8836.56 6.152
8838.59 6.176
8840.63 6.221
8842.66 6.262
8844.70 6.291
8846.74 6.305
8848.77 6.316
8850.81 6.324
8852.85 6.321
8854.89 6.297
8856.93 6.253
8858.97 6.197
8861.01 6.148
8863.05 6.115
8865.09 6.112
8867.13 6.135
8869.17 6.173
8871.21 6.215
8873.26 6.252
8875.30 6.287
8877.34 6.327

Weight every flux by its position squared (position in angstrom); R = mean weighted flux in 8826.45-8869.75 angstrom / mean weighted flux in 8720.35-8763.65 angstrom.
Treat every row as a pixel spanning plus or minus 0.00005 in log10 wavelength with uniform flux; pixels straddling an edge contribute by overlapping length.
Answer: 0.99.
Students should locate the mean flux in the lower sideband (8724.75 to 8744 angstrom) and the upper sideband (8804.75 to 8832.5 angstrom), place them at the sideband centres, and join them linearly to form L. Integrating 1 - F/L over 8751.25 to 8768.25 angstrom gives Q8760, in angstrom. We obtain -0.18 angstrom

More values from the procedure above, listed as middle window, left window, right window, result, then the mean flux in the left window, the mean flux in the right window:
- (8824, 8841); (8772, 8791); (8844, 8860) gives 0.4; 6.45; 6.29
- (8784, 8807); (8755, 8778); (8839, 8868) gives 0.2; 6.45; 6.23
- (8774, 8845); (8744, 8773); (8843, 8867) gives 0.3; 6.43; 6.24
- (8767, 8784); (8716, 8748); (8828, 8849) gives -0.4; 6.39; 6.22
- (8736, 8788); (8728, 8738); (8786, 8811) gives -0.8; 6.42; 6.28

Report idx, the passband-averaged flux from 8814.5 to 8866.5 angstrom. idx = 6.25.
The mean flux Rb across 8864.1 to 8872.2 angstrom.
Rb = 6.16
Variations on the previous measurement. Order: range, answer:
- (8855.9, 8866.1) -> 6.17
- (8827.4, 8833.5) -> 6.2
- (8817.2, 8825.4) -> 6.3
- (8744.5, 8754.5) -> 6.42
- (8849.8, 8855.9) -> 6.31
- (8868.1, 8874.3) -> 6.21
